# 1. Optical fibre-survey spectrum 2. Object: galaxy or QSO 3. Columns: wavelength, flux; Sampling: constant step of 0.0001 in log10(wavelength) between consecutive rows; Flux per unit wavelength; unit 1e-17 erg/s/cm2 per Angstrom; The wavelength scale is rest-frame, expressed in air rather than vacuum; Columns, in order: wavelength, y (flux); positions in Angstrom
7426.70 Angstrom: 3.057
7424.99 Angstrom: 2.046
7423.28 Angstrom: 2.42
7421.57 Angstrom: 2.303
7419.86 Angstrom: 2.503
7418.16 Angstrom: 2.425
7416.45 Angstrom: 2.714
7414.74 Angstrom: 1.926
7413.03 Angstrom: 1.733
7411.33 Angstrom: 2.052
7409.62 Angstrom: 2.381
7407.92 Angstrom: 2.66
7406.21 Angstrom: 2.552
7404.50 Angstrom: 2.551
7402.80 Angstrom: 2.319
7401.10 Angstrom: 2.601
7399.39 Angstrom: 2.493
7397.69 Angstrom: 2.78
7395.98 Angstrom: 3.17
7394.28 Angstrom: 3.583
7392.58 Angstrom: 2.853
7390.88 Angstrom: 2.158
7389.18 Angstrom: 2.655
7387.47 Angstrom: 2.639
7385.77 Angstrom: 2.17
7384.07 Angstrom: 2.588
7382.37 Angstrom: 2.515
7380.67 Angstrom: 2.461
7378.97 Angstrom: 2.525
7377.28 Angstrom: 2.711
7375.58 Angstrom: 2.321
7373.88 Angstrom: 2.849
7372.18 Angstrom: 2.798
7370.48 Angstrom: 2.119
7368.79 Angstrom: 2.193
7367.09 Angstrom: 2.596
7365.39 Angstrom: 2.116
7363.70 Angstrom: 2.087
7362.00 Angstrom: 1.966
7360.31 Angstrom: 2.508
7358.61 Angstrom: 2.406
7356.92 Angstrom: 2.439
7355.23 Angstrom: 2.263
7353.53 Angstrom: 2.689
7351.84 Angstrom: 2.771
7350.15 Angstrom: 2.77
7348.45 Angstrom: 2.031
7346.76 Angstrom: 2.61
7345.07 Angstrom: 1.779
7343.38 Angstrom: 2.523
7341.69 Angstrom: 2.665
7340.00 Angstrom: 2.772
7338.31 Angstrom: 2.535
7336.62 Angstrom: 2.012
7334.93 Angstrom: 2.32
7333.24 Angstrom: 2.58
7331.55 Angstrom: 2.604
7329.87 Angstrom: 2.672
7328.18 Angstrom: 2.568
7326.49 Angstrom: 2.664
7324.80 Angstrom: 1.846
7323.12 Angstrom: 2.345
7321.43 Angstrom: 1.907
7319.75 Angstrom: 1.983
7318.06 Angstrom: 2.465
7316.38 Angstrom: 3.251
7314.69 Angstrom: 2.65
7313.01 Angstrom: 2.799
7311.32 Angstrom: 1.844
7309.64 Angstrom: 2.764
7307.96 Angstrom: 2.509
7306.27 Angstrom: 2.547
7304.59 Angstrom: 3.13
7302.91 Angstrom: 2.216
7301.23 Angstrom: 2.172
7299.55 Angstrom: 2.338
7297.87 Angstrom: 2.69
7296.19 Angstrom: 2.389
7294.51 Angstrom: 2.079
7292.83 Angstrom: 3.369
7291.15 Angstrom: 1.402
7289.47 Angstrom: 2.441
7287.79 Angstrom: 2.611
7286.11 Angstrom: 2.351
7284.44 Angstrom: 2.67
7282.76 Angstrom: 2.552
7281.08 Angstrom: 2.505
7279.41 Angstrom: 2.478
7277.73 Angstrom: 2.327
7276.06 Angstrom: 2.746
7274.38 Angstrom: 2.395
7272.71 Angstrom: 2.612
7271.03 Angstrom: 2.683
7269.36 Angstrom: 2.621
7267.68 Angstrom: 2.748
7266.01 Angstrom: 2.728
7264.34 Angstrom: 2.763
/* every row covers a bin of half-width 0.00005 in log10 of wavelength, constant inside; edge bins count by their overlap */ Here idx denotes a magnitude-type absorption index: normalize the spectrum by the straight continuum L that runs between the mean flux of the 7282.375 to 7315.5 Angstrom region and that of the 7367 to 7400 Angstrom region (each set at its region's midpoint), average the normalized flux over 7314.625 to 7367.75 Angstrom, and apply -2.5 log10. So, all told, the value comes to 0.06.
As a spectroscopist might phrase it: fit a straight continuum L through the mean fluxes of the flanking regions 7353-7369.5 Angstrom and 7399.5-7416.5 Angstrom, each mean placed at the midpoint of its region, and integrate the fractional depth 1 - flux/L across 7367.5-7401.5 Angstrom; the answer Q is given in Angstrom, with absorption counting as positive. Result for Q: -4.10 Angstrom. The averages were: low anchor 2.32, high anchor 2.34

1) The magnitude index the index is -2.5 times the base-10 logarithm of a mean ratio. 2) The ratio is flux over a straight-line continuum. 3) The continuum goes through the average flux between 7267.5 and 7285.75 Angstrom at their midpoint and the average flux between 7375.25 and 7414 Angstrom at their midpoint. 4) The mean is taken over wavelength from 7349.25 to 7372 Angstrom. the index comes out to 0.07 mag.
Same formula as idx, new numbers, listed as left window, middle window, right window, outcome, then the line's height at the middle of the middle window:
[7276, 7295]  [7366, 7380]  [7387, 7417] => 0.01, 2.52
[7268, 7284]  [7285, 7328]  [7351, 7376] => 0.03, 2.5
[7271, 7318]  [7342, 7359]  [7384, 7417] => 0.04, 2.52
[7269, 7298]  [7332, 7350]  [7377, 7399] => 0.08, 2.59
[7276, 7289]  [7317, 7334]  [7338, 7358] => 0.05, 2.5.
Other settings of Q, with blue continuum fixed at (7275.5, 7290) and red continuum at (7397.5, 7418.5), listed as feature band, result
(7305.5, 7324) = 0.2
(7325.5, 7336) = -0.3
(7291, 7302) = 0.4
